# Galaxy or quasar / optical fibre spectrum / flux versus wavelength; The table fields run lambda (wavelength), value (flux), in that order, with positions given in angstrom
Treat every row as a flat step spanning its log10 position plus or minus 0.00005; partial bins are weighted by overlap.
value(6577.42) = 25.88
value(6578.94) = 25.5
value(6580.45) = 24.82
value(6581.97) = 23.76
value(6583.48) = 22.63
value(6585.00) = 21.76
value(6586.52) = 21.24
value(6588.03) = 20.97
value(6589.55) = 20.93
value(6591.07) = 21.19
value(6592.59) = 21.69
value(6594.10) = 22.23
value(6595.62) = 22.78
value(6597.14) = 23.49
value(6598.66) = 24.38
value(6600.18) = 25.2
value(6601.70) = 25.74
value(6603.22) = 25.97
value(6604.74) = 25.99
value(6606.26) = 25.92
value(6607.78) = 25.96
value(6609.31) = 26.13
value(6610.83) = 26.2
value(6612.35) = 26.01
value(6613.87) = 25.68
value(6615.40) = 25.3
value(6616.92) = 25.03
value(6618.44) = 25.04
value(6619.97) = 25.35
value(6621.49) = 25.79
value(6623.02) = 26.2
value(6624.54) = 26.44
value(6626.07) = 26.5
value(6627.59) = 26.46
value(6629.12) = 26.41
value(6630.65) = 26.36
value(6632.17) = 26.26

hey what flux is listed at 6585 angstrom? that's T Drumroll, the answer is 21.76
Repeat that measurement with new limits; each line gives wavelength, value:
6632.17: 26.26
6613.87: 25.68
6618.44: 25.04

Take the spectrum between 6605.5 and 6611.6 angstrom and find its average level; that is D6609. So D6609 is 26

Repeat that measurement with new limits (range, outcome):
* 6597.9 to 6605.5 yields 25.5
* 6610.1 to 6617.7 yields 25.7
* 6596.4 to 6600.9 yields 24.3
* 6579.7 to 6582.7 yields 24.3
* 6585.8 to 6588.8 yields 21.1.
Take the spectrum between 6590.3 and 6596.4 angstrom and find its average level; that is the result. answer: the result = 22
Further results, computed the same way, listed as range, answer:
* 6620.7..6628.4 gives 26.3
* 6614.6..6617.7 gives 25.2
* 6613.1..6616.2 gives 25.5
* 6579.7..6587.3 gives 22.8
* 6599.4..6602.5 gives 25.5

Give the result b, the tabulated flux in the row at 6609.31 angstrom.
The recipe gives 26.13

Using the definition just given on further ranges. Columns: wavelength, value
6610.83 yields 26.2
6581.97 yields 23.76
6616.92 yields 25.03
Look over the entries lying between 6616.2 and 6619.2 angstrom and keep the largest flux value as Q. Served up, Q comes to 25.04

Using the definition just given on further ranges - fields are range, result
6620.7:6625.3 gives 26.44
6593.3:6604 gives 25.97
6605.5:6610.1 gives 26.13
